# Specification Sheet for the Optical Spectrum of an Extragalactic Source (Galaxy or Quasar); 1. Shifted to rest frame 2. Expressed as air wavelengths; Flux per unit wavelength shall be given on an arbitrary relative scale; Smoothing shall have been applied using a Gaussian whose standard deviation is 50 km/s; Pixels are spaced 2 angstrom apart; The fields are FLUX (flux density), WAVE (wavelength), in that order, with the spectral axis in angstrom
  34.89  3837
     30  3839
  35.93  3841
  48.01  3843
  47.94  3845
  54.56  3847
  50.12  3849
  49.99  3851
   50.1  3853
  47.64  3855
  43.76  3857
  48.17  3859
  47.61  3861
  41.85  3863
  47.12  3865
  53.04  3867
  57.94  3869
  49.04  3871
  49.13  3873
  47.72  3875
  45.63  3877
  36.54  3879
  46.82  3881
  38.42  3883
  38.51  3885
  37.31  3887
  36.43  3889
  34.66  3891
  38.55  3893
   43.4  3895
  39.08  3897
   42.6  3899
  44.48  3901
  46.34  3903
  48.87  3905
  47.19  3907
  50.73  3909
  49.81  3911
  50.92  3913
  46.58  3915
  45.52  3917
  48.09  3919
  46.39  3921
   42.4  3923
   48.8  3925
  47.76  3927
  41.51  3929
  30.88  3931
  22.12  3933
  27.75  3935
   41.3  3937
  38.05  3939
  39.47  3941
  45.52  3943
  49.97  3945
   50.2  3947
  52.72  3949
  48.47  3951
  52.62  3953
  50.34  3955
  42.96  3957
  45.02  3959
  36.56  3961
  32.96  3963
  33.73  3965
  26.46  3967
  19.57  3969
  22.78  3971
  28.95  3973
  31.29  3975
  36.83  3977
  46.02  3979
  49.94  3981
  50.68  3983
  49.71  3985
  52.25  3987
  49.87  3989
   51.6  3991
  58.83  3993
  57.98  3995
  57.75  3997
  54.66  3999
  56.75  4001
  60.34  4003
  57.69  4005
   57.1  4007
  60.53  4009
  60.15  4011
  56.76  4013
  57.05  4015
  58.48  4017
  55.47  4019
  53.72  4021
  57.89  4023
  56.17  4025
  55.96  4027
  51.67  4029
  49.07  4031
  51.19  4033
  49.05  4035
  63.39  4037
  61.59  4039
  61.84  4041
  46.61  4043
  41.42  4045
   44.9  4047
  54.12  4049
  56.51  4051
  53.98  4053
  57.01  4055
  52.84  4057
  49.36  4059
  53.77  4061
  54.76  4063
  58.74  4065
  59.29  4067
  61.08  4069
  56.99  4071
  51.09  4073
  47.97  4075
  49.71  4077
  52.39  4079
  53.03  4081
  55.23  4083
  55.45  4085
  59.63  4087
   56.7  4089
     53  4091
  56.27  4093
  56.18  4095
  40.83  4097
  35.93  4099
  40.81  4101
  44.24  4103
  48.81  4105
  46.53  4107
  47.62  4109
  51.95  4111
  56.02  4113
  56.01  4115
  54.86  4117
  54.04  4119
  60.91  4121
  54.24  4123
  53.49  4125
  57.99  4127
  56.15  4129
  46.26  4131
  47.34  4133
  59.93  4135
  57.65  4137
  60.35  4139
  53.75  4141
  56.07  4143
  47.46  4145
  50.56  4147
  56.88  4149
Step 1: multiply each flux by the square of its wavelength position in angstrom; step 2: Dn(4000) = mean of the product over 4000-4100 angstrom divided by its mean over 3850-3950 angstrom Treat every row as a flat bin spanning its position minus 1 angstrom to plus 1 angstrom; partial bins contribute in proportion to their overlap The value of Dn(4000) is 1.32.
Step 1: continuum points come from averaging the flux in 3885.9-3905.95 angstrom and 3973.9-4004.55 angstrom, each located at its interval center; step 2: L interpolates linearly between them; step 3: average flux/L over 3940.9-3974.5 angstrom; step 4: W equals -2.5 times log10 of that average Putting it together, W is 0.19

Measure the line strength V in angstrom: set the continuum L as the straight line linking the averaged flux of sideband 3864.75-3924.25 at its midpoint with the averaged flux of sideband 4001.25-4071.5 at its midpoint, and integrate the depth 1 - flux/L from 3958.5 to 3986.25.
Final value 7.8 angstrom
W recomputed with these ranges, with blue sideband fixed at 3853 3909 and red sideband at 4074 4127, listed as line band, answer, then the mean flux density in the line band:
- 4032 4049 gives -0.06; 52.6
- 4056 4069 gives -0.10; 55.3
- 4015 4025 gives -0.15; 56.4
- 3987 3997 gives -0.14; 54.7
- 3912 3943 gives 0.12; 41.3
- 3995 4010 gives -0.19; 57.8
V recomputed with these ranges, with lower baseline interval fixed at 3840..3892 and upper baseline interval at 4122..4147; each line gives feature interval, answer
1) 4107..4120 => 0.1 angstrom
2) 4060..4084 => -1.1 angstrom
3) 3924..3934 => 2.0 angstrom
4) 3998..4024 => -3.8 angstrom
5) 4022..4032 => -0.7 angstrom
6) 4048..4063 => -0.7 angstrom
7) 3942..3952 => -0.3 angstrom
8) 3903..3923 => -0.3 angstrom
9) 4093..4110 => 2.3 angstrom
